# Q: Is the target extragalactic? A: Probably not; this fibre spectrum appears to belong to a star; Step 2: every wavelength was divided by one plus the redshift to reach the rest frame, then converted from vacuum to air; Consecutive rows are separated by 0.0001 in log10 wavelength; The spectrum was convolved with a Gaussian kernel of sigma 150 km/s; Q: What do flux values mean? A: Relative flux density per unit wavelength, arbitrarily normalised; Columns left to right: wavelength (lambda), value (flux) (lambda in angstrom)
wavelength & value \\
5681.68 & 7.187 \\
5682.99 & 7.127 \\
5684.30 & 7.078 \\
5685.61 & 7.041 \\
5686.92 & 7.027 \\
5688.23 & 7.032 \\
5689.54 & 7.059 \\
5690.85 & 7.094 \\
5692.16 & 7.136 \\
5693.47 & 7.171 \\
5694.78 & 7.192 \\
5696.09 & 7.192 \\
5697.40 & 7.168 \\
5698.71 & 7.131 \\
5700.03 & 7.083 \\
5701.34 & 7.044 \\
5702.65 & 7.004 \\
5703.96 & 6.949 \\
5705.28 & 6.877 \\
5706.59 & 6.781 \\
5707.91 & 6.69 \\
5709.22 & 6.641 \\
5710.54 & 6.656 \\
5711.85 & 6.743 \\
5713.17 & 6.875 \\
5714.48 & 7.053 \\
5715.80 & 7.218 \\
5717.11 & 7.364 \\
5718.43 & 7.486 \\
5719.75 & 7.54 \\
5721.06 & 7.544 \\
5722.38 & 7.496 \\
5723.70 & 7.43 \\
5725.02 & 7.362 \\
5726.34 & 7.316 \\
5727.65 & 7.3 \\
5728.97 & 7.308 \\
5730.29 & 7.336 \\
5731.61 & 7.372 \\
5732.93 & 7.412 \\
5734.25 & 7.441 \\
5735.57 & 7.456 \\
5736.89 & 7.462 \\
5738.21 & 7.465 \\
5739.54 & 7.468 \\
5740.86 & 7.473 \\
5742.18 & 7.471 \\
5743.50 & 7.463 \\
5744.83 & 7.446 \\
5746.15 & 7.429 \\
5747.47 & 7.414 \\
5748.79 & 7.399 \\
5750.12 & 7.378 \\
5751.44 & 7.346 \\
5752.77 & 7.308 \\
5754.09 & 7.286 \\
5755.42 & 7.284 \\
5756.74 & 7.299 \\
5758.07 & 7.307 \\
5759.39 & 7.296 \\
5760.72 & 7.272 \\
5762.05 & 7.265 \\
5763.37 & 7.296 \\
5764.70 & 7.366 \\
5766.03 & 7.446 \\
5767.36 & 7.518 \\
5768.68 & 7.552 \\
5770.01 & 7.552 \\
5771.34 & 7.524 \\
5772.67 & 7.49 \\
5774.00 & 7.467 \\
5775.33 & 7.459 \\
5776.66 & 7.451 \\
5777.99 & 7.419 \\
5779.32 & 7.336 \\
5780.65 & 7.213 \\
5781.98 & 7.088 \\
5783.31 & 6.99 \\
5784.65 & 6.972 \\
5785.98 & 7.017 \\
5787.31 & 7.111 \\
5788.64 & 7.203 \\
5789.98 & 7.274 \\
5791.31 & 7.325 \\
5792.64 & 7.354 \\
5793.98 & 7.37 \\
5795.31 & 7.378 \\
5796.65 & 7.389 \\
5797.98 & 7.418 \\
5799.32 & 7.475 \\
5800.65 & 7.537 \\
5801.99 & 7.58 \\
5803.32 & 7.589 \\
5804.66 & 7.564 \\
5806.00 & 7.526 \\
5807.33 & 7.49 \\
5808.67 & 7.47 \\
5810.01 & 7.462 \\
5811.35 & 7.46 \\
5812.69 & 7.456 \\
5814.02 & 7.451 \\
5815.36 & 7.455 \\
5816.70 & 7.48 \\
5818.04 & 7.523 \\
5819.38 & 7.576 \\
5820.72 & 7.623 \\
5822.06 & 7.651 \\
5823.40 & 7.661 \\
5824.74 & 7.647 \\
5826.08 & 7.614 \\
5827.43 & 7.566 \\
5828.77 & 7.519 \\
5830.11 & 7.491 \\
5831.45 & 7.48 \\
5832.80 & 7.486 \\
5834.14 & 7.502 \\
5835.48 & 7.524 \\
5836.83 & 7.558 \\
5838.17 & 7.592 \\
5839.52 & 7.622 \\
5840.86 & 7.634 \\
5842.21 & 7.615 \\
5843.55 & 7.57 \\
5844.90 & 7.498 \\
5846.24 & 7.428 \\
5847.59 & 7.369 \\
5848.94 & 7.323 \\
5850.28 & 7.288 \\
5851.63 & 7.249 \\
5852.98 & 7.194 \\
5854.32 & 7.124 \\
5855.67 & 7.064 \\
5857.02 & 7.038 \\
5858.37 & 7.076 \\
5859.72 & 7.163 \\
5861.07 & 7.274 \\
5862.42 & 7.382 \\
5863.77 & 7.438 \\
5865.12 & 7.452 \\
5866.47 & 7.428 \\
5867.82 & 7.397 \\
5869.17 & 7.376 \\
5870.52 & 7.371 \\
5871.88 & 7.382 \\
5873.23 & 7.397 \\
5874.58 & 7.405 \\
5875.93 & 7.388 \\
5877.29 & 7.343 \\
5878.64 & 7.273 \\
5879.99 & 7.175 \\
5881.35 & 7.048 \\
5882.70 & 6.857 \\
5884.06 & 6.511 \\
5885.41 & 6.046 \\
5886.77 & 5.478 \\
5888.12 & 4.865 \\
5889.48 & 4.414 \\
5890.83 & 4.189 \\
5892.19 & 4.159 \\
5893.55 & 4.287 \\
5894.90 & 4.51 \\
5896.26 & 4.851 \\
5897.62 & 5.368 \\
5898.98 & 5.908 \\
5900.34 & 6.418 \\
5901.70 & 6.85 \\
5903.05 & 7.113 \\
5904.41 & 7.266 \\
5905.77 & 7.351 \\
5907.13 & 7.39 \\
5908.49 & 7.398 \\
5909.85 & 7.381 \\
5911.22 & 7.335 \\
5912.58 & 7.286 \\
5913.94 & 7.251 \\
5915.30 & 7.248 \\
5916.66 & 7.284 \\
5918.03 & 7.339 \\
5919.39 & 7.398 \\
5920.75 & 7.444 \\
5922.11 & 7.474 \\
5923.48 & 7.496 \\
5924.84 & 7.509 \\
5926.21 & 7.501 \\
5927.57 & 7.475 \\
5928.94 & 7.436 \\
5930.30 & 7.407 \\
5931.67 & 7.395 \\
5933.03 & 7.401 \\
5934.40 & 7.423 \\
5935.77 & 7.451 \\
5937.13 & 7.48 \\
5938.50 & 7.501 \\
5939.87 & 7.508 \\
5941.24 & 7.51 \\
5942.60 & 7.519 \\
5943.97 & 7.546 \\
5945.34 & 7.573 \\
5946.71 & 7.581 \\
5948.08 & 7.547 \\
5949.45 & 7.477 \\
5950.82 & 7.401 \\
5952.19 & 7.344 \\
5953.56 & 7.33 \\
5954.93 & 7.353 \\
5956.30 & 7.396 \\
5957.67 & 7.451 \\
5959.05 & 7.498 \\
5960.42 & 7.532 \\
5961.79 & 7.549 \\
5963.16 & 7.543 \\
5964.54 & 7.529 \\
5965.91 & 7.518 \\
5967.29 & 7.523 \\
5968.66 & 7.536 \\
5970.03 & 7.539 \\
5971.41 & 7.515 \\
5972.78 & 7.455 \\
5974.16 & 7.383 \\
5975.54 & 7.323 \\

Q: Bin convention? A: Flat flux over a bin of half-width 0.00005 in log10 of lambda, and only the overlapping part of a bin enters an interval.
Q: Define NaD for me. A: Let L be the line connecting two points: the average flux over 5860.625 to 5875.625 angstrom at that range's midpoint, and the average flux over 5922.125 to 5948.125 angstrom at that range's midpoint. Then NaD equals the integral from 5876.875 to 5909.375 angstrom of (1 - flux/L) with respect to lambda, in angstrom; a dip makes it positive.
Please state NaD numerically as 5.9 angstrom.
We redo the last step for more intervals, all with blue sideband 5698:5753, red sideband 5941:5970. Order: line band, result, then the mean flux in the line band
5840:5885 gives 0.7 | 7.28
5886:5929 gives 5.4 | 6.51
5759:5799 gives -0.1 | 7.33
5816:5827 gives -0.4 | 7.59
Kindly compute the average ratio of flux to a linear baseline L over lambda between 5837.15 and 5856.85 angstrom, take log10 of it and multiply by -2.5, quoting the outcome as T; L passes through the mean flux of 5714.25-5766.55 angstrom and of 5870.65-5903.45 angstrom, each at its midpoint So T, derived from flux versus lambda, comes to -0.15 mag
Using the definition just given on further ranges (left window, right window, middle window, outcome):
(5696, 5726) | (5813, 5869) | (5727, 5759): -0.03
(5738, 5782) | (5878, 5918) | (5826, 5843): -0.11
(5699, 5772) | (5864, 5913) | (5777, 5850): -0.08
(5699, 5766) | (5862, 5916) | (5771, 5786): -0.03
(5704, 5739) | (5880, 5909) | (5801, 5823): -0.15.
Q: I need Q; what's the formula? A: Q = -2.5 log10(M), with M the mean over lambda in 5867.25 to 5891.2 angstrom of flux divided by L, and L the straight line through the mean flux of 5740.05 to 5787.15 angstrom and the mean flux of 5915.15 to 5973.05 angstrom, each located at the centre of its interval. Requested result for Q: 0.12 mag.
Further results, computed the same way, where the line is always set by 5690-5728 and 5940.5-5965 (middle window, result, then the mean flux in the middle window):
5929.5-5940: 0.00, 7.44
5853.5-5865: 0.02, 7.21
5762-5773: -0.04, 7.46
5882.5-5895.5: 0.41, 5.07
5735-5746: -0.04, 7.46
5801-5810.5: -0.04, 7.53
